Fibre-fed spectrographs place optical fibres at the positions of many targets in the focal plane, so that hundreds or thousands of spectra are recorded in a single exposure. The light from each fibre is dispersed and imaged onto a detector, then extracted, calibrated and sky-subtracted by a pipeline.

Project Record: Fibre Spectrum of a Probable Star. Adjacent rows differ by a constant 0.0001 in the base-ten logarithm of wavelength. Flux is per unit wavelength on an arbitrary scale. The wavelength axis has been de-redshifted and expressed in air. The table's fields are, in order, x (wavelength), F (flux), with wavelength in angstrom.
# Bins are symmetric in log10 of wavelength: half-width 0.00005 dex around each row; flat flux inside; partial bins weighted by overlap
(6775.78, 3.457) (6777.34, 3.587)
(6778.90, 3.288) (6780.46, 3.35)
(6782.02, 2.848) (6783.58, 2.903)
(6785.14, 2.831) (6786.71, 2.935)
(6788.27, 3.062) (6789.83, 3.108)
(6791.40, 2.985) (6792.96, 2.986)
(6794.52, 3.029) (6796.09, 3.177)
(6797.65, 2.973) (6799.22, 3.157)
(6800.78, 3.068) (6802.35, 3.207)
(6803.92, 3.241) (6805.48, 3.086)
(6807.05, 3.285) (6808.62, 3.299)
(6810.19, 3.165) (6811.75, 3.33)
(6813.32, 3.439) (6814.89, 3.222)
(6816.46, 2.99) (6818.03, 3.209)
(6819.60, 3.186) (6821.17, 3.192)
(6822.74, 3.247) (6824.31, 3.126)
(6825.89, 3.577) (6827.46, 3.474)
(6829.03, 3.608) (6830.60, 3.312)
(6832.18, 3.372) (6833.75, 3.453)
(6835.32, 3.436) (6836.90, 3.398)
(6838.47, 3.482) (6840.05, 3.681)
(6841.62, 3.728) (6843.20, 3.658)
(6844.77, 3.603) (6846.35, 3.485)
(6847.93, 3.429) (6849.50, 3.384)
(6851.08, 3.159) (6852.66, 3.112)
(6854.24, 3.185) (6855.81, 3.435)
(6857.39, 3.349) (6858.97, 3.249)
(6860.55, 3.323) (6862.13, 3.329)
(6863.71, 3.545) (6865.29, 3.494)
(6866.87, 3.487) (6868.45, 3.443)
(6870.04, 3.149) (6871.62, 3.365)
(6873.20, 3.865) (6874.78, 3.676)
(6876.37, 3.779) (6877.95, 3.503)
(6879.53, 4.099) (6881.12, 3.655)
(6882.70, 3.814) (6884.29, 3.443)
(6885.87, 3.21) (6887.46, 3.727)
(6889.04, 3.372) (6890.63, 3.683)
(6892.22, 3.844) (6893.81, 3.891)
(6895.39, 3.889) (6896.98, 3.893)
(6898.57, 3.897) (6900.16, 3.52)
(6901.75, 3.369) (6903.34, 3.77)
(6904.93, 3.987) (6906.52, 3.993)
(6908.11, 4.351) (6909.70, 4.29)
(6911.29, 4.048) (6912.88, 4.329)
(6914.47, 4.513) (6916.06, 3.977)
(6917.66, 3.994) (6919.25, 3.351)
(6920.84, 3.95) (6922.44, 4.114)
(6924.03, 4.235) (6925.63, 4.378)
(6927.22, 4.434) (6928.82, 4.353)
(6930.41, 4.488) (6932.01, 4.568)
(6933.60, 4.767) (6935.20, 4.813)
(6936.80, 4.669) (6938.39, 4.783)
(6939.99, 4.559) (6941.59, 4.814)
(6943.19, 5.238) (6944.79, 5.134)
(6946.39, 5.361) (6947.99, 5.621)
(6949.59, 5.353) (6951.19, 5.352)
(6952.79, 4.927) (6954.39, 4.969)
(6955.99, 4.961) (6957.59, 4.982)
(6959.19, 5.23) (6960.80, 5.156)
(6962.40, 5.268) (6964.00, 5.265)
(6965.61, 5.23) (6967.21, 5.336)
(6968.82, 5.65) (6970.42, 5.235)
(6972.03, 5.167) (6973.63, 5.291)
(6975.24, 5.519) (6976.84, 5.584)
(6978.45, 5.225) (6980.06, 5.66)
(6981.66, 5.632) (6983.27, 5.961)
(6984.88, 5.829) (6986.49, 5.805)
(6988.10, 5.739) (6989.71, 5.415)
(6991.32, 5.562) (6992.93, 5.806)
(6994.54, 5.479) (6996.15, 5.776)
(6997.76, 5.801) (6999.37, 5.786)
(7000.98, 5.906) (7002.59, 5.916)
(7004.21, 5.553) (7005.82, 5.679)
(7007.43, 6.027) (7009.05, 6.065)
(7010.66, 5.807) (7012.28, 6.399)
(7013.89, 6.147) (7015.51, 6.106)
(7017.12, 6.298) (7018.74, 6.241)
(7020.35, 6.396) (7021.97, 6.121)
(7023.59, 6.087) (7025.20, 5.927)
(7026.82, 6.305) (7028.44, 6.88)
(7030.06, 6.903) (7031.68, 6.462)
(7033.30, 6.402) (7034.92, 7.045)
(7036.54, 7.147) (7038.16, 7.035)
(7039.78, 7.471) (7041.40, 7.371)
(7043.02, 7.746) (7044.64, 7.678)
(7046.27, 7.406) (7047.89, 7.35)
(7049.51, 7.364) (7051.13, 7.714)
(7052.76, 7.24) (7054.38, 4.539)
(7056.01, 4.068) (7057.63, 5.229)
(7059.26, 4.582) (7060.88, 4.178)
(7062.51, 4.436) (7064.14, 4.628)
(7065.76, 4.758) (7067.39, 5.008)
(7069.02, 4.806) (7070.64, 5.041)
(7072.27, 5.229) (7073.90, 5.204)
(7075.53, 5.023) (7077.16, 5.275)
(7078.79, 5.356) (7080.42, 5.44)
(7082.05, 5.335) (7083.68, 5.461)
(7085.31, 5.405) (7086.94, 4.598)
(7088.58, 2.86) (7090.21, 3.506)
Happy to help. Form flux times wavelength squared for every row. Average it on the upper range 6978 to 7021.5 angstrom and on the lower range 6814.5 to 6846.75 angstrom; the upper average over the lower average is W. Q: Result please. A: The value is 1.81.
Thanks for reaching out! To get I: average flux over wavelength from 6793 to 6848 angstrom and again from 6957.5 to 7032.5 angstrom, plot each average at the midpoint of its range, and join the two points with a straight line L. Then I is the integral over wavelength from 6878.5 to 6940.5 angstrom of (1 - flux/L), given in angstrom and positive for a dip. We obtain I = 7.25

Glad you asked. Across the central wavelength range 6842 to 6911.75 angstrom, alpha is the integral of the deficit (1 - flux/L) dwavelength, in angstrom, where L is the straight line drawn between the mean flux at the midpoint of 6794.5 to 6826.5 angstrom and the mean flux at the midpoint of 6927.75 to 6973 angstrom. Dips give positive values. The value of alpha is 8.0 angstrom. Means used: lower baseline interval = 3.2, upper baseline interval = 5.04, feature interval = 3.61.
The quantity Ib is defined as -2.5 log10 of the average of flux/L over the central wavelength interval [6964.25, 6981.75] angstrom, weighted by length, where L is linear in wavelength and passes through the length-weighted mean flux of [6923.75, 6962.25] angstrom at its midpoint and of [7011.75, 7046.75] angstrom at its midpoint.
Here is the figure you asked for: 0.03 mag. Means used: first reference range 4.9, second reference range 6.7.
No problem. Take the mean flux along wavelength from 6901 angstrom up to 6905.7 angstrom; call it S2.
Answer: 3.71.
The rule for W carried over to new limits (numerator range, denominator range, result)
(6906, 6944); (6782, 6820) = 1.46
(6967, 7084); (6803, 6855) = 1.86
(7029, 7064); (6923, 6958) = 1.36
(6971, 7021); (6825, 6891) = 1.73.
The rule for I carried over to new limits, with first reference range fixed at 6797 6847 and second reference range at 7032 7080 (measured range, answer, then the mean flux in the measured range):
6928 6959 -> -1.6 angstrom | 4.94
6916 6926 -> 1.0 angstrom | 3.98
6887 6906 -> 1.9 angstrom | 3.74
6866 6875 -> 0.9 angstrom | 3.49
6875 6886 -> 0.9 angstrom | 3.67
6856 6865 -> 0.9 angstrom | 3.37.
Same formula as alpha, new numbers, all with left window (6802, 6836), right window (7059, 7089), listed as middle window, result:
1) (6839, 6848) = -0.4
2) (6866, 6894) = 0.6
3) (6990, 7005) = -4.4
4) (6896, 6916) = -0.8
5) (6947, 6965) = -4.5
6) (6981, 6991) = -3.2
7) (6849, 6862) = 0.9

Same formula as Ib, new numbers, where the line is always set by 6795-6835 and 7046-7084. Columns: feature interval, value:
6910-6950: -0.07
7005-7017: -0.22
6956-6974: -0.15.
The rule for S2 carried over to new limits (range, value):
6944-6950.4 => 5.37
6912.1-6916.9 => 4.27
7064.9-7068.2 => 4.88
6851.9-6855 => 3.15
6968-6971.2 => 5.44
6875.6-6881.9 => 3.76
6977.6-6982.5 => 5.51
